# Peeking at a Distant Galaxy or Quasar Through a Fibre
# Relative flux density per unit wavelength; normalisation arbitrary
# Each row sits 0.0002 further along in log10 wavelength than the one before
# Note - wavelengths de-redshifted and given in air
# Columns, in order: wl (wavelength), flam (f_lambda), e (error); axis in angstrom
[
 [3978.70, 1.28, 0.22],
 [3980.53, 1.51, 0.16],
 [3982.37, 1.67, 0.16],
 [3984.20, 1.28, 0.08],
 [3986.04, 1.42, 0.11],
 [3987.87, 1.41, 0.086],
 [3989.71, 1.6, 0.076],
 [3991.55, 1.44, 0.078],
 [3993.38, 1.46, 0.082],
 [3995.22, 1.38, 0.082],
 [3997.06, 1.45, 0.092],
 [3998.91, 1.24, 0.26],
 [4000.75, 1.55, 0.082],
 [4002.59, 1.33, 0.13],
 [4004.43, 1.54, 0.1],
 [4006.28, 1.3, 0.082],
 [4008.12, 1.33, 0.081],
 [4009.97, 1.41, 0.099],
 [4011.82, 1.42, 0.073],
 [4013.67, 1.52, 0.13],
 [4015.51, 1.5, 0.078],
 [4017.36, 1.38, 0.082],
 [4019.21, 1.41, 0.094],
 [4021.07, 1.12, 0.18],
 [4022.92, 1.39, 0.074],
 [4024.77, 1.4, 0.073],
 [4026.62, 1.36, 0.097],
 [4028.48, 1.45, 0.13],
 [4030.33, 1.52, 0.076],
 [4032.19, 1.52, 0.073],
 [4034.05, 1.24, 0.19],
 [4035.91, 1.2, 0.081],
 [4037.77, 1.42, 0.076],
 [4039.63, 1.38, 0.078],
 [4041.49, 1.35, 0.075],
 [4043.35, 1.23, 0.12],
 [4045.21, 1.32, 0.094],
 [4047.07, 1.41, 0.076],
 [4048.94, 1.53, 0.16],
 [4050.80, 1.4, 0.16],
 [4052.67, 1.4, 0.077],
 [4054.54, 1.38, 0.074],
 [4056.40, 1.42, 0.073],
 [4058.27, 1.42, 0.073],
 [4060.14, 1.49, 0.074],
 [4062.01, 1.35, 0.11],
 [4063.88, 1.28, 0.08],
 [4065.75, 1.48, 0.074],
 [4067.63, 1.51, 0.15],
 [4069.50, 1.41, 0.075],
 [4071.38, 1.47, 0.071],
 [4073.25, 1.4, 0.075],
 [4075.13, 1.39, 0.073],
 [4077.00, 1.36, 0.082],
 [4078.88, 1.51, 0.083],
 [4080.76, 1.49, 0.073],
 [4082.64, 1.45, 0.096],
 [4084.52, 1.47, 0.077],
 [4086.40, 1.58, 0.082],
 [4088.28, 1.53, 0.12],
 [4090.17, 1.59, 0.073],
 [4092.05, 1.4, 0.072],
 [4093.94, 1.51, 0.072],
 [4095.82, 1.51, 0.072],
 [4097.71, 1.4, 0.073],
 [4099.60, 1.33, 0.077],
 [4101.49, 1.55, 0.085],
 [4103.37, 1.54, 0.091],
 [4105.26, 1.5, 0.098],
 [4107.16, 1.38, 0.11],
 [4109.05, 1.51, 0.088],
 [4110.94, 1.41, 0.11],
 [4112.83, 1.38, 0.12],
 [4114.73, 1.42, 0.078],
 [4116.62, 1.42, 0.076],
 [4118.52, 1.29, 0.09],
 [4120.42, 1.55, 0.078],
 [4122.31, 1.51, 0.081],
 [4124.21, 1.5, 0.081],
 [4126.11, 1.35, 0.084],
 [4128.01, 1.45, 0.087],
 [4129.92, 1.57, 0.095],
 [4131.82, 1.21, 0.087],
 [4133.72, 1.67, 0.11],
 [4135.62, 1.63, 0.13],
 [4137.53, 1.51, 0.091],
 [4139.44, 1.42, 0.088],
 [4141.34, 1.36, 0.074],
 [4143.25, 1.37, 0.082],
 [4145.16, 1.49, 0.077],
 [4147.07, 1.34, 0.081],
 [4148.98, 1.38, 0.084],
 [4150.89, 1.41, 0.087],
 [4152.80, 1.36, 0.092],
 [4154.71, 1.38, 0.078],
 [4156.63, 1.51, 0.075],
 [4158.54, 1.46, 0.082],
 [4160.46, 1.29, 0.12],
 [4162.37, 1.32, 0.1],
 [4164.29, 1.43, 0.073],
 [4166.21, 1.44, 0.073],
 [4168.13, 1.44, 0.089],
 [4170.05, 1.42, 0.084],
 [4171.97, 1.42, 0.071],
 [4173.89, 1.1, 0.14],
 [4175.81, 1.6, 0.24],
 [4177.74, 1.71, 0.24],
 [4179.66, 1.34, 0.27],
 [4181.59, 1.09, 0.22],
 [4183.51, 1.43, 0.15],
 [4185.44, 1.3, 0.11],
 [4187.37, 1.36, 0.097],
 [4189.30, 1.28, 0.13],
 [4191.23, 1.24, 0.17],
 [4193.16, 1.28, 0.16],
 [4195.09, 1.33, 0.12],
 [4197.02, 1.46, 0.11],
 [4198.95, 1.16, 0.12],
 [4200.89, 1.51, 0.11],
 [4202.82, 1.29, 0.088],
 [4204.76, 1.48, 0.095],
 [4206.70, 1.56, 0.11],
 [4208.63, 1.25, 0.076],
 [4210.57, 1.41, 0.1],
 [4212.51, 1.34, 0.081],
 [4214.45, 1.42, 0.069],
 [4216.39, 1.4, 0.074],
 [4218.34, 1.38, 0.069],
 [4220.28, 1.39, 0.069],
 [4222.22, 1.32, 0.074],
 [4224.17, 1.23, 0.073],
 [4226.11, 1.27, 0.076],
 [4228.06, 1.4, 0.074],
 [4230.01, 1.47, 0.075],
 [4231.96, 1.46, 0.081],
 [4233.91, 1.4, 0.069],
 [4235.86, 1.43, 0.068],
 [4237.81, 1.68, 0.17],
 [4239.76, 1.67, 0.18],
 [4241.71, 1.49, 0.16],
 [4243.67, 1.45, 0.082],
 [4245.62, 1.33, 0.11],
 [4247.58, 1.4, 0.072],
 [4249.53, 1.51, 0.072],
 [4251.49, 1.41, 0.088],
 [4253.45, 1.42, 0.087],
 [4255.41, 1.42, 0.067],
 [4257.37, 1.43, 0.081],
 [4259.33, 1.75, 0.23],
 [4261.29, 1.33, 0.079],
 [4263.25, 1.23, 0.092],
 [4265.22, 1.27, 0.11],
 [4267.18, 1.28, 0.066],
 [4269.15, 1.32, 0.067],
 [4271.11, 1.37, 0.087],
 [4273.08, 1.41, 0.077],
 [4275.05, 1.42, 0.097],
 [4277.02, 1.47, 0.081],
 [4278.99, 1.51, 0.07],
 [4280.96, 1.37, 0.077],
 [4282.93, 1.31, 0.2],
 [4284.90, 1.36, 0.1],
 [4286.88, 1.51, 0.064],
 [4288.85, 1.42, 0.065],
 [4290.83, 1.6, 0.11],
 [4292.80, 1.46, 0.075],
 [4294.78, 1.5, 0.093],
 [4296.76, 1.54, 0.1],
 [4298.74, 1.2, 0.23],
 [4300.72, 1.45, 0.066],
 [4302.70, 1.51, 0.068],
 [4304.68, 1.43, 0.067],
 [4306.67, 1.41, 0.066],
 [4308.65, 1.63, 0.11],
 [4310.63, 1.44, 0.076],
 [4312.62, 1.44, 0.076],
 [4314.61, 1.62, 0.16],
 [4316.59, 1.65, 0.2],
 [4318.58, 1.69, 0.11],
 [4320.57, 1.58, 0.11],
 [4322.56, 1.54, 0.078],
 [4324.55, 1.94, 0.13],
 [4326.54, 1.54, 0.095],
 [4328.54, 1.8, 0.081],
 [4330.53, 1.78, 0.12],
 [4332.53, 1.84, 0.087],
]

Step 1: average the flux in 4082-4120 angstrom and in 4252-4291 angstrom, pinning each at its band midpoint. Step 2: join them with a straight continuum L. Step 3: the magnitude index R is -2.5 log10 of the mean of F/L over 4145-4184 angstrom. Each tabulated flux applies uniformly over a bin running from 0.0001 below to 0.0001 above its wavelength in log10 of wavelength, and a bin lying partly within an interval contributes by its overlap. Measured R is 0.03 mag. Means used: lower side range 1.46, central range 1.4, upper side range 1.41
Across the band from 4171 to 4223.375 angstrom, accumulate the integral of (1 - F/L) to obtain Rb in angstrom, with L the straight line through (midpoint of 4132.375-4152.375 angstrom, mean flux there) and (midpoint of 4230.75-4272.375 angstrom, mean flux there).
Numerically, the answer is 2.8 angstrom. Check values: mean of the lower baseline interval 1.45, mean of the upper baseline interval 1.43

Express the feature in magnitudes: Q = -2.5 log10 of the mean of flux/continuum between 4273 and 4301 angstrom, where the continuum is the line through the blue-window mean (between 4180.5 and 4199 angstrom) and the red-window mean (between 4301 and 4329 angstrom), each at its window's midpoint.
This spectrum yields 0.06 mag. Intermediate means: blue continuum 1.3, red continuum 1.58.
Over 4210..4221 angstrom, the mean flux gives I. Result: 1.39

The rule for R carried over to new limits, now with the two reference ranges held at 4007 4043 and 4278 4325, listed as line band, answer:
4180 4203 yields 0.11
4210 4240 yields 0.04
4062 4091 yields -0.04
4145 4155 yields 0.04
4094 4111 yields -0.04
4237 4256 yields 0.00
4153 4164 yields 0.04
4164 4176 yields 0.04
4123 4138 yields -0.04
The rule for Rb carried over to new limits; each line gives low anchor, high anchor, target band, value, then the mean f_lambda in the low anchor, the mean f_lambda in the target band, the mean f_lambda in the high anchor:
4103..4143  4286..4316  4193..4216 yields 1.37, 1.45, 1.38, 1.48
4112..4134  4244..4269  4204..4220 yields 0.08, 1.44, 1.4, 1.4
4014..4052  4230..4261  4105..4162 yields -0.23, 1.38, 1.43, 1.48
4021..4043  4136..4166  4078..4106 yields -2.07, 1.37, 1.49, 1.41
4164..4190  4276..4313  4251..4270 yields 0.60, 1.38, 1.39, 1.45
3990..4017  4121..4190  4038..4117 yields -0.92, 1.42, 1.44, 1.41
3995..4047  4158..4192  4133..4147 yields -1.10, 1.38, 1.48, 1.37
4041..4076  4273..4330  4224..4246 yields 0.48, 1.4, 1.45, 1.51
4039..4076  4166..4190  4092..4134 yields -1.73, 1.4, 1.45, 1.38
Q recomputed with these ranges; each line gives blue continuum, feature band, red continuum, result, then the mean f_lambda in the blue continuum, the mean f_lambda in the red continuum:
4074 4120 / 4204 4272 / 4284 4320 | 0.053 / 1.46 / 1.49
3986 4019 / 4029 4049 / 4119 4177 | 0.045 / 1.43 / 1.43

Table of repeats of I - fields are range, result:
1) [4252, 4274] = 1.39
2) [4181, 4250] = 1.39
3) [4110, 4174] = 1.42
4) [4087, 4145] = 1.46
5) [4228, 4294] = 1.43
